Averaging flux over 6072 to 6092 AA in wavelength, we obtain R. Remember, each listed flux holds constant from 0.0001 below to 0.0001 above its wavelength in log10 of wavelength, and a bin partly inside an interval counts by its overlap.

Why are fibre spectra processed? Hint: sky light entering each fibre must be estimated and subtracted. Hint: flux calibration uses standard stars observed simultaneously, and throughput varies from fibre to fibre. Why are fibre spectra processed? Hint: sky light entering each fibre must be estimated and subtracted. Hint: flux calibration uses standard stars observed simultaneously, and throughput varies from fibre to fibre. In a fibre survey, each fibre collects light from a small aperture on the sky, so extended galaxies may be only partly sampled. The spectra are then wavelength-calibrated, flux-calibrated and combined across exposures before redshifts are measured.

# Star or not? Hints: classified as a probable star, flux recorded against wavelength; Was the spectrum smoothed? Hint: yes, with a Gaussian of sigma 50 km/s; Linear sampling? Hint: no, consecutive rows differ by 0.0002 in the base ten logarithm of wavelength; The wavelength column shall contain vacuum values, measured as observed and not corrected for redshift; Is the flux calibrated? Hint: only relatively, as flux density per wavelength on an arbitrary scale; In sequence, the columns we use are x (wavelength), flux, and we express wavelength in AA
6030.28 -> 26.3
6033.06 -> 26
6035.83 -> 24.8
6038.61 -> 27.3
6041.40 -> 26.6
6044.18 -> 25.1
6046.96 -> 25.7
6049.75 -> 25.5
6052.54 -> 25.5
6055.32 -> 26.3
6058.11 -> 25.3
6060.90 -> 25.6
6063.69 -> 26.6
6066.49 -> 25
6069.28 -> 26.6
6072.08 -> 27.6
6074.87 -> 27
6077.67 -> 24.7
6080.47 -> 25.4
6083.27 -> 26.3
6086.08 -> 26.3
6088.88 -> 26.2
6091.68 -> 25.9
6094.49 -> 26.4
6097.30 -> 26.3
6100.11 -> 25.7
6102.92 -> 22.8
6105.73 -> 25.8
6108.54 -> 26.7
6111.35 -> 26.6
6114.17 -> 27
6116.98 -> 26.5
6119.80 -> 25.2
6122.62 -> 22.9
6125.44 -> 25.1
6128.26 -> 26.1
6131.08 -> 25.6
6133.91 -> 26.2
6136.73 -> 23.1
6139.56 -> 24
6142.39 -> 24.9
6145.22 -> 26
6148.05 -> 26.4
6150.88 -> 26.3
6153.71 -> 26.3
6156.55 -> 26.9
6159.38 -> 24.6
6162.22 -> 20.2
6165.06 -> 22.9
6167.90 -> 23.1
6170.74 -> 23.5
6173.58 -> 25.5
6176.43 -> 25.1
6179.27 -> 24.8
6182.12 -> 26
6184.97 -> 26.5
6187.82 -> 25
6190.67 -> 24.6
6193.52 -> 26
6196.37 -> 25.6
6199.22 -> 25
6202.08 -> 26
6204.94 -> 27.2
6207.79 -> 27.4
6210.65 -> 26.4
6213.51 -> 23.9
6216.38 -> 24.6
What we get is 26.1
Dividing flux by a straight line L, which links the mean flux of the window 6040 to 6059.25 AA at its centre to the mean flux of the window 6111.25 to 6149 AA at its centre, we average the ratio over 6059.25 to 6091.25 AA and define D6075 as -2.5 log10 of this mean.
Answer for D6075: -0.02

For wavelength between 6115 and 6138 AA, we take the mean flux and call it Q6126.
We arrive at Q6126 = 25.2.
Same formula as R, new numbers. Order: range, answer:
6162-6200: 24.7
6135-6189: 24.8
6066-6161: 25.7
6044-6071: 25.8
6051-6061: 25.7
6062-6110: 26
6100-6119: 25.9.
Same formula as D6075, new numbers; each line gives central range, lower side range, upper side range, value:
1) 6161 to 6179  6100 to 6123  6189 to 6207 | 0.098 mag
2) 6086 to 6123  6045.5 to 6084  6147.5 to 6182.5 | -0.016 mag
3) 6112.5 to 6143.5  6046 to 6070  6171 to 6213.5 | 0.024 mag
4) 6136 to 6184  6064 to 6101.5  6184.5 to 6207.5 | 0.051 mag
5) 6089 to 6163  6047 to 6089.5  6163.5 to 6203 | 0.001 mag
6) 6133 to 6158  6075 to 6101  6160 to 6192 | -0.030 mag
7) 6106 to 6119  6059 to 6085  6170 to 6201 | -0.032 mag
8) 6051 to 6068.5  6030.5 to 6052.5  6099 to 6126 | 0.000 mag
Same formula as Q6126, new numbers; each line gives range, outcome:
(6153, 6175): 24.1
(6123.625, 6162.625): 25.2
